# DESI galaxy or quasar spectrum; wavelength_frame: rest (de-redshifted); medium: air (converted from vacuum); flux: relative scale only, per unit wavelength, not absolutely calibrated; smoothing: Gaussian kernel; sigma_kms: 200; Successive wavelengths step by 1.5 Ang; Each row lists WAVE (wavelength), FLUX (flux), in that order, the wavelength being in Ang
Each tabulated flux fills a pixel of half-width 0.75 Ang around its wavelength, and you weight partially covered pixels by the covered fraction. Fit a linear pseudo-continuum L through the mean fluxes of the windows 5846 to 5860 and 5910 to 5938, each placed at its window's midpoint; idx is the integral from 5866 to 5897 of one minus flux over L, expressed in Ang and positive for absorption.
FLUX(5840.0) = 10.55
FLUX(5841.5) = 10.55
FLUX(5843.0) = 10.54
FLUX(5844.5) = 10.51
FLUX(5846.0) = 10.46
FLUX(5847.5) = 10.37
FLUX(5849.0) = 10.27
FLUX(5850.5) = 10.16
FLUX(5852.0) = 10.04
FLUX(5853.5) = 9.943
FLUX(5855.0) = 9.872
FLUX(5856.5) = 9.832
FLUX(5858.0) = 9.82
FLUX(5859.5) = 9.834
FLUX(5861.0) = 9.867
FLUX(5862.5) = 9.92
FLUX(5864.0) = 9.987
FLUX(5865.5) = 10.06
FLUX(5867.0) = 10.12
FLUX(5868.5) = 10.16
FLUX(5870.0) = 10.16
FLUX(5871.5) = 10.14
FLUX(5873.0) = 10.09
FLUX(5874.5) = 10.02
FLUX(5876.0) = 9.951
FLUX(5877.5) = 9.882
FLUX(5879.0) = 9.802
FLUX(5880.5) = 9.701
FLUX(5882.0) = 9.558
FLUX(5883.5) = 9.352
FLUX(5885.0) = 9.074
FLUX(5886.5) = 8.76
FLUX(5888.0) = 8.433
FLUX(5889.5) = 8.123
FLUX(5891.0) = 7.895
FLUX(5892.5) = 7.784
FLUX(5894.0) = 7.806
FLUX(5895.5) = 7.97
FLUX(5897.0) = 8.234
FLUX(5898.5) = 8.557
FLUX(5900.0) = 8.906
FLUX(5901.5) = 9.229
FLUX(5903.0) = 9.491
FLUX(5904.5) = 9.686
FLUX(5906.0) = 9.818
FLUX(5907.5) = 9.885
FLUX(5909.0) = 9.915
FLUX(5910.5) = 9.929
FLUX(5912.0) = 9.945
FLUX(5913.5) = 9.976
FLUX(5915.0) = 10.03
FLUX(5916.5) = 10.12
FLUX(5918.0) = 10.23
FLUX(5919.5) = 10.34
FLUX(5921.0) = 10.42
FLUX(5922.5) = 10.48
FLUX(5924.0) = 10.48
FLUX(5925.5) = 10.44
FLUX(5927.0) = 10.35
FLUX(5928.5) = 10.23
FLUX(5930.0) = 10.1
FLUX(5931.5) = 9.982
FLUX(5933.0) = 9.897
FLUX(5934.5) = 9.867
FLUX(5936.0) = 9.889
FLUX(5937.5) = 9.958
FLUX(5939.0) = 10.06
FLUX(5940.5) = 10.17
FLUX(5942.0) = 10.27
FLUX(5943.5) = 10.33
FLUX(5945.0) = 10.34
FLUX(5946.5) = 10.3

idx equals 2.65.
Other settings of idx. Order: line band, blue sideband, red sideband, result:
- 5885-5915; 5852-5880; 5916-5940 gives 3.2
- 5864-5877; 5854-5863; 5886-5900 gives -1.1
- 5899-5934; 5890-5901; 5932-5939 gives -3.4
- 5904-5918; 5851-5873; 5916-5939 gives 0.3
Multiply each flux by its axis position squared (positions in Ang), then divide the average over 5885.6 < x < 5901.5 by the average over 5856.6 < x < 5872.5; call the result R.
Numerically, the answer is 0.84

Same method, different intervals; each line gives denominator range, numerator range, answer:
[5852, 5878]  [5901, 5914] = 0.99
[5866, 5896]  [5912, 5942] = 1.11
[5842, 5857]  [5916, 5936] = 1.03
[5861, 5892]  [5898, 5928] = 1.05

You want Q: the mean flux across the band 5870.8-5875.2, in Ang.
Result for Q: 10.1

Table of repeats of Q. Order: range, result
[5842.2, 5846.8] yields 10.5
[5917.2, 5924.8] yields 10.4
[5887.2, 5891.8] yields 8.15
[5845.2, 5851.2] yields 10.3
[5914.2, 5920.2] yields 10.2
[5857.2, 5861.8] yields 9.84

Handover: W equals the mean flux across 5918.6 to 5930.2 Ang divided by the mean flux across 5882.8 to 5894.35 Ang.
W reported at 1.2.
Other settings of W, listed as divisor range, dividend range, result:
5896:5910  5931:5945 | 1.08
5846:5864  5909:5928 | 1.02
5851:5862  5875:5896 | 0.90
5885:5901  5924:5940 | 1.22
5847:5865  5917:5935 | 1.02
